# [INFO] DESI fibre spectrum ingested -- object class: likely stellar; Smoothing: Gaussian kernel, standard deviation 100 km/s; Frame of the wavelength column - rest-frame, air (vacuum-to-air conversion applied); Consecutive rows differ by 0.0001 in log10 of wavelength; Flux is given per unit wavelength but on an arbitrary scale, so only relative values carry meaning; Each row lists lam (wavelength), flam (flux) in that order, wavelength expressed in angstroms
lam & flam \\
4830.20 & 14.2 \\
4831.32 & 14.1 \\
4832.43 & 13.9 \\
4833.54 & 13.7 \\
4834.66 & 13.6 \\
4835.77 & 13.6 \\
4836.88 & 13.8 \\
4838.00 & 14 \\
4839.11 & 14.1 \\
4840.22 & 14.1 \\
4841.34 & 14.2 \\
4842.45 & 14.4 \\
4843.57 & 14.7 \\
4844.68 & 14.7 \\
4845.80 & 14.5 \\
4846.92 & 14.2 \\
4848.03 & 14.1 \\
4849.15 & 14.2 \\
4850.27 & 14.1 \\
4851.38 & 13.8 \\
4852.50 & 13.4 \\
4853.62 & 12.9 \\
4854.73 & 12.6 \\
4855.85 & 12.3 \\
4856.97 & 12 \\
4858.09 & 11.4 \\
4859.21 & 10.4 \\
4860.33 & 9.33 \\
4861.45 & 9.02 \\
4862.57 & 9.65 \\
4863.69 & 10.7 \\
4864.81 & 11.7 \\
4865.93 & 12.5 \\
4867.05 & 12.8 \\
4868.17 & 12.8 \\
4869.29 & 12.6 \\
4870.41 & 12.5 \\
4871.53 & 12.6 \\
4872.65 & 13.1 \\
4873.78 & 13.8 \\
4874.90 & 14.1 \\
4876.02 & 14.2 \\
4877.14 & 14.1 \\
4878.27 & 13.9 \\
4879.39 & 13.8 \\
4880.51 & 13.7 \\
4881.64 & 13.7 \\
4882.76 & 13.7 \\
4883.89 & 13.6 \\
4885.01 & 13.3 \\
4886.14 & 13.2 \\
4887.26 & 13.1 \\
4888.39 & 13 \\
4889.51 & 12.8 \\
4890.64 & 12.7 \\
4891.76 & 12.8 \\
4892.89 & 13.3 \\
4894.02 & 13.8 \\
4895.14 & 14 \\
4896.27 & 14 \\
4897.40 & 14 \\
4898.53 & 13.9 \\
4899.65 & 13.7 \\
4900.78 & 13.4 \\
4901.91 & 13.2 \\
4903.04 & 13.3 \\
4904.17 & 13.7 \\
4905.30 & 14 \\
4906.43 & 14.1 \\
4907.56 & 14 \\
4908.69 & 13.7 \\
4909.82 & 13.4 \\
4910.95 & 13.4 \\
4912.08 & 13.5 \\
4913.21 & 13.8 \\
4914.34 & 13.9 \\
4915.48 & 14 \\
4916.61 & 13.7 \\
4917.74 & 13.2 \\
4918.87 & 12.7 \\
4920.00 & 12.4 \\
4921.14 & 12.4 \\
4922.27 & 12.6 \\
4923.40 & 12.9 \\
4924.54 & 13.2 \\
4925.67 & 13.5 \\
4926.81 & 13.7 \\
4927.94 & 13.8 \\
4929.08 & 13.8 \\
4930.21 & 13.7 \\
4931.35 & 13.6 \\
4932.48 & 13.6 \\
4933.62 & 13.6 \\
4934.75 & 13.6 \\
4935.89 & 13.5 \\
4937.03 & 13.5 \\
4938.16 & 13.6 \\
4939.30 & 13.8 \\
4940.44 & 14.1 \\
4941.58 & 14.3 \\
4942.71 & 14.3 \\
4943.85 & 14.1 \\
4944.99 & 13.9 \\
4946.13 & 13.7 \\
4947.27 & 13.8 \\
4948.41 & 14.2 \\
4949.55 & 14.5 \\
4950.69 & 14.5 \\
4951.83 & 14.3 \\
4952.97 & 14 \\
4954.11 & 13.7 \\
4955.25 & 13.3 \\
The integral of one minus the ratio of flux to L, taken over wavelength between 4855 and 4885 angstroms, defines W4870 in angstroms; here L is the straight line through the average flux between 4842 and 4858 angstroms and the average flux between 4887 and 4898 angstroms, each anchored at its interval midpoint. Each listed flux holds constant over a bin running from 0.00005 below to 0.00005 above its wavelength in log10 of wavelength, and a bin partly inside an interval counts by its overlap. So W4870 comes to 2.3 angstroms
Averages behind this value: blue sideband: 13.6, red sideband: 13.4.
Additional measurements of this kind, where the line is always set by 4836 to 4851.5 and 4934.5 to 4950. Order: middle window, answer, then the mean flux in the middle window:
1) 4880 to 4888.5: 0.4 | 13.4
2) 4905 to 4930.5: 1.0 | 13.4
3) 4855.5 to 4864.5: 2.3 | 10.6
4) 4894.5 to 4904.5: 0.3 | 13.7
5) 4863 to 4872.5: 1.3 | 12.3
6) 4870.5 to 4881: 0.3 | 13.7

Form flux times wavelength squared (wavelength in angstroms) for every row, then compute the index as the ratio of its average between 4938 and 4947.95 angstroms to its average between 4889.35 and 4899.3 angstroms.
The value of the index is 1.05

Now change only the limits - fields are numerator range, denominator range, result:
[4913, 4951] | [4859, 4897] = 1.09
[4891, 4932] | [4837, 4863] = 1.07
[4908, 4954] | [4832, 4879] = 1.08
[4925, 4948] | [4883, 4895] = 1.06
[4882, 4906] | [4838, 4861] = 1.03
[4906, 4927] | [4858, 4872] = 1.20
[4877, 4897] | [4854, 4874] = 1.16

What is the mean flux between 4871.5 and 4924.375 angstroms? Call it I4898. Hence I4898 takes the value 13.5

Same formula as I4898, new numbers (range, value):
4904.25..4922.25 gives 13.5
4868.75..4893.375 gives 13.3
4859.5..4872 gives 11.4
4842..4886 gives 12.9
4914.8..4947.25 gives 13.5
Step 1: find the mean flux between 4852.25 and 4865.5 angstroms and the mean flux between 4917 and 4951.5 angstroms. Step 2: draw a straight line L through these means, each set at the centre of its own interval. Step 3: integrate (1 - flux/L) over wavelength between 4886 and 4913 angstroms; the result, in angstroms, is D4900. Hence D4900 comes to -2.1 angstroms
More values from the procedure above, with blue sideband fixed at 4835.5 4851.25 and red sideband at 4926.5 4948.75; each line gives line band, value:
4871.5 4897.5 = 0.9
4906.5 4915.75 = 0.1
